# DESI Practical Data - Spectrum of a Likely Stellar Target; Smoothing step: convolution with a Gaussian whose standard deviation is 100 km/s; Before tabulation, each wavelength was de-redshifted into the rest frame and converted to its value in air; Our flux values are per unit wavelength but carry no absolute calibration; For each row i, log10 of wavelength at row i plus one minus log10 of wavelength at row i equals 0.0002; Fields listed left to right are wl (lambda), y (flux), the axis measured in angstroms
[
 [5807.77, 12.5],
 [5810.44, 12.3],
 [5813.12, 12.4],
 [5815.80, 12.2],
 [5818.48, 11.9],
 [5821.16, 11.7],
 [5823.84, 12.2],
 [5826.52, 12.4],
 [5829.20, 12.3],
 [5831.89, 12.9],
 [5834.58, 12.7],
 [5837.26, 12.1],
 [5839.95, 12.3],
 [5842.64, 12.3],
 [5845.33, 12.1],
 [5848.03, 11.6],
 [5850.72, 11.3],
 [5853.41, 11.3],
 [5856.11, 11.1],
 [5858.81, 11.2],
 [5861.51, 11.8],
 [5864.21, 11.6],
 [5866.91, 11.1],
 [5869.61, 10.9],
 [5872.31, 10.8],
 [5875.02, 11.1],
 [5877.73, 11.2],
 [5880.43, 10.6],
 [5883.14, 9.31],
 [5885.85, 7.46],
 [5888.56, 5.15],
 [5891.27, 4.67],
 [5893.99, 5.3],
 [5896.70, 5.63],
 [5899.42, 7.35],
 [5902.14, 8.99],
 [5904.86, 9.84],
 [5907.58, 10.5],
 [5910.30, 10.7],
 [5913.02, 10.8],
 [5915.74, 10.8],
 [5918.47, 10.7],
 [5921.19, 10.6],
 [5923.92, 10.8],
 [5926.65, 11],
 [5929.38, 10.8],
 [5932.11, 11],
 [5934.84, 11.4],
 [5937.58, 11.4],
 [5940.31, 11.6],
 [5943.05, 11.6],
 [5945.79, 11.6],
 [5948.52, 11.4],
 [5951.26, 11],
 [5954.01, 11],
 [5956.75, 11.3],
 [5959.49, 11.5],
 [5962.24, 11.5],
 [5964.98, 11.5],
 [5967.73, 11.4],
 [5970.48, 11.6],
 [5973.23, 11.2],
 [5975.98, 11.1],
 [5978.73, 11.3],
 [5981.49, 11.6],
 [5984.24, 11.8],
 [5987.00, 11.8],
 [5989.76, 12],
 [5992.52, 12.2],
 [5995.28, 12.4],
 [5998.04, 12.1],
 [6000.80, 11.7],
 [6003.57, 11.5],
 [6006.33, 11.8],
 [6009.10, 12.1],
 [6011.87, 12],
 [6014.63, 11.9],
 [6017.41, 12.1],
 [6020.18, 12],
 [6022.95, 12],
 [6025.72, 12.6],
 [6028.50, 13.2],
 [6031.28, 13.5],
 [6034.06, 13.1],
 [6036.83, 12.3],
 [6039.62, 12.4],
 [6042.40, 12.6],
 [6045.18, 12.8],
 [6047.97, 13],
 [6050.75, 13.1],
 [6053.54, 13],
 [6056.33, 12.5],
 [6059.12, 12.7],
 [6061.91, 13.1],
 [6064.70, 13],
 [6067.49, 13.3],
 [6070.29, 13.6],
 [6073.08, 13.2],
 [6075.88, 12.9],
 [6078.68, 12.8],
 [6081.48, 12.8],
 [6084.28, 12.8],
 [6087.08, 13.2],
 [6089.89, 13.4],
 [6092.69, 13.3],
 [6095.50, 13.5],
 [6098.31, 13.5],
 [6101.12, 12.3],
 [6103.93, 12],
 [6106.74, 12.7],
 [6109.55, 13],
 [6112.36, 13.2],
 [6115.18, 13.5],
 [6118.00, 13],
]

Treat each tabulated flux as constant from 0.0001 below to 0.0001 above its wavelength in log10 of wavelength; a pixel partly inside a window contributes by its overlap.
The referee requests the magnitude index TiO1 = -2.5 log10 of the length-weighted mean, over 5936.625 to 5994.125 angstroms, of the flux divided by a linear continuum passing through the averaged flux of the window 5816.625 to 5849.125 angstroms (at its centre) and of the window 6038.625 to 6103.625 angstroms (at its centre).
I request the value 0.10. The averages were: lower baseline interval 12.2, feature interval 11.5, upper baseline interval 13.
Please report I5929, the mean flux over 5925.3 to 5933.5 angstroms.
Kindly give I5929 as 10.9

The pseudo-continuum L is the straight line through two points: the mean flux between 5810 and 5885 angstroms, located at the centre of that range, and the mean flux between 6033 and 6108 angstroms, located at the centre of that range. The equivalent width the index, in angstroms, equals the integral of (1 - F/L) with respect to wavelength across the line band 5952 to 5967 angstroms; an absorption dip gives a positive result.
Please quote 1.1 angstroms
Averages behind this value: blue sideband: 11.6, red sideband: 12.9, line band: 11.3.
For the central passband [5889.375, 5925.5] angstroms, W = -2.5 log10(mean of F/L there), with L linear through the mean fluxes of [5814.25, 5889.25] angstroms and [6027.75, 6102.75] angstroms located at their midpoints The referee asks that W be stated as 0.30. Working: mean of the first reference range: 11.3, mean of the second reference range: 13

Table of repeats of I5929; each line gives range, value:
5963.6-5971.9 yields 11.5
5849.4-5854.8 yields 11.3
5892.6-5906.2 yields 7.41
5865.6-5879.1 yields 11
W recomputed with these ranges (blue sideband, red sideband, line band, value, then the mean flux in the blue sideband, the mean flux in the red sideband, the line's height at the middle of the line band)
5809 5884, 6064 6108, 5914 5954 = 0.099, 11.7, 13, 12.2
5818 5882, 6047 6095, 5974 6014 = 0.068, 11.7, 13.1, 12.6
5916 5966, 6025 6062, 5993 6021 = 0.026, 11.2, 12.8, 12.3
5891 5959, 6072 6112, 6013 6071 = -0.053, 10.2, 13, 12.1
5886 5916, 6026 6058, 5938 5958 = -0.179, 8.04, 12.8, 9.64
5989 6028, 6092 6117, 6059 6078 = -0.042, 12.1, 13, 12.6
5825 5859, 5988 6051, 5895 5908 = 0.420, 12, 12.3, 12.1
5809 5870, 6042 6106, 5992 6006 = 0.060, 11.9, 13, 12.6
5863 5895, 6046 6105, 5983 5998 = -0.067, 9.13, 13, 11.3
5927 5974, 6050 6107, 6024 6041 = -0.038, 11.3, 13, 12.4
